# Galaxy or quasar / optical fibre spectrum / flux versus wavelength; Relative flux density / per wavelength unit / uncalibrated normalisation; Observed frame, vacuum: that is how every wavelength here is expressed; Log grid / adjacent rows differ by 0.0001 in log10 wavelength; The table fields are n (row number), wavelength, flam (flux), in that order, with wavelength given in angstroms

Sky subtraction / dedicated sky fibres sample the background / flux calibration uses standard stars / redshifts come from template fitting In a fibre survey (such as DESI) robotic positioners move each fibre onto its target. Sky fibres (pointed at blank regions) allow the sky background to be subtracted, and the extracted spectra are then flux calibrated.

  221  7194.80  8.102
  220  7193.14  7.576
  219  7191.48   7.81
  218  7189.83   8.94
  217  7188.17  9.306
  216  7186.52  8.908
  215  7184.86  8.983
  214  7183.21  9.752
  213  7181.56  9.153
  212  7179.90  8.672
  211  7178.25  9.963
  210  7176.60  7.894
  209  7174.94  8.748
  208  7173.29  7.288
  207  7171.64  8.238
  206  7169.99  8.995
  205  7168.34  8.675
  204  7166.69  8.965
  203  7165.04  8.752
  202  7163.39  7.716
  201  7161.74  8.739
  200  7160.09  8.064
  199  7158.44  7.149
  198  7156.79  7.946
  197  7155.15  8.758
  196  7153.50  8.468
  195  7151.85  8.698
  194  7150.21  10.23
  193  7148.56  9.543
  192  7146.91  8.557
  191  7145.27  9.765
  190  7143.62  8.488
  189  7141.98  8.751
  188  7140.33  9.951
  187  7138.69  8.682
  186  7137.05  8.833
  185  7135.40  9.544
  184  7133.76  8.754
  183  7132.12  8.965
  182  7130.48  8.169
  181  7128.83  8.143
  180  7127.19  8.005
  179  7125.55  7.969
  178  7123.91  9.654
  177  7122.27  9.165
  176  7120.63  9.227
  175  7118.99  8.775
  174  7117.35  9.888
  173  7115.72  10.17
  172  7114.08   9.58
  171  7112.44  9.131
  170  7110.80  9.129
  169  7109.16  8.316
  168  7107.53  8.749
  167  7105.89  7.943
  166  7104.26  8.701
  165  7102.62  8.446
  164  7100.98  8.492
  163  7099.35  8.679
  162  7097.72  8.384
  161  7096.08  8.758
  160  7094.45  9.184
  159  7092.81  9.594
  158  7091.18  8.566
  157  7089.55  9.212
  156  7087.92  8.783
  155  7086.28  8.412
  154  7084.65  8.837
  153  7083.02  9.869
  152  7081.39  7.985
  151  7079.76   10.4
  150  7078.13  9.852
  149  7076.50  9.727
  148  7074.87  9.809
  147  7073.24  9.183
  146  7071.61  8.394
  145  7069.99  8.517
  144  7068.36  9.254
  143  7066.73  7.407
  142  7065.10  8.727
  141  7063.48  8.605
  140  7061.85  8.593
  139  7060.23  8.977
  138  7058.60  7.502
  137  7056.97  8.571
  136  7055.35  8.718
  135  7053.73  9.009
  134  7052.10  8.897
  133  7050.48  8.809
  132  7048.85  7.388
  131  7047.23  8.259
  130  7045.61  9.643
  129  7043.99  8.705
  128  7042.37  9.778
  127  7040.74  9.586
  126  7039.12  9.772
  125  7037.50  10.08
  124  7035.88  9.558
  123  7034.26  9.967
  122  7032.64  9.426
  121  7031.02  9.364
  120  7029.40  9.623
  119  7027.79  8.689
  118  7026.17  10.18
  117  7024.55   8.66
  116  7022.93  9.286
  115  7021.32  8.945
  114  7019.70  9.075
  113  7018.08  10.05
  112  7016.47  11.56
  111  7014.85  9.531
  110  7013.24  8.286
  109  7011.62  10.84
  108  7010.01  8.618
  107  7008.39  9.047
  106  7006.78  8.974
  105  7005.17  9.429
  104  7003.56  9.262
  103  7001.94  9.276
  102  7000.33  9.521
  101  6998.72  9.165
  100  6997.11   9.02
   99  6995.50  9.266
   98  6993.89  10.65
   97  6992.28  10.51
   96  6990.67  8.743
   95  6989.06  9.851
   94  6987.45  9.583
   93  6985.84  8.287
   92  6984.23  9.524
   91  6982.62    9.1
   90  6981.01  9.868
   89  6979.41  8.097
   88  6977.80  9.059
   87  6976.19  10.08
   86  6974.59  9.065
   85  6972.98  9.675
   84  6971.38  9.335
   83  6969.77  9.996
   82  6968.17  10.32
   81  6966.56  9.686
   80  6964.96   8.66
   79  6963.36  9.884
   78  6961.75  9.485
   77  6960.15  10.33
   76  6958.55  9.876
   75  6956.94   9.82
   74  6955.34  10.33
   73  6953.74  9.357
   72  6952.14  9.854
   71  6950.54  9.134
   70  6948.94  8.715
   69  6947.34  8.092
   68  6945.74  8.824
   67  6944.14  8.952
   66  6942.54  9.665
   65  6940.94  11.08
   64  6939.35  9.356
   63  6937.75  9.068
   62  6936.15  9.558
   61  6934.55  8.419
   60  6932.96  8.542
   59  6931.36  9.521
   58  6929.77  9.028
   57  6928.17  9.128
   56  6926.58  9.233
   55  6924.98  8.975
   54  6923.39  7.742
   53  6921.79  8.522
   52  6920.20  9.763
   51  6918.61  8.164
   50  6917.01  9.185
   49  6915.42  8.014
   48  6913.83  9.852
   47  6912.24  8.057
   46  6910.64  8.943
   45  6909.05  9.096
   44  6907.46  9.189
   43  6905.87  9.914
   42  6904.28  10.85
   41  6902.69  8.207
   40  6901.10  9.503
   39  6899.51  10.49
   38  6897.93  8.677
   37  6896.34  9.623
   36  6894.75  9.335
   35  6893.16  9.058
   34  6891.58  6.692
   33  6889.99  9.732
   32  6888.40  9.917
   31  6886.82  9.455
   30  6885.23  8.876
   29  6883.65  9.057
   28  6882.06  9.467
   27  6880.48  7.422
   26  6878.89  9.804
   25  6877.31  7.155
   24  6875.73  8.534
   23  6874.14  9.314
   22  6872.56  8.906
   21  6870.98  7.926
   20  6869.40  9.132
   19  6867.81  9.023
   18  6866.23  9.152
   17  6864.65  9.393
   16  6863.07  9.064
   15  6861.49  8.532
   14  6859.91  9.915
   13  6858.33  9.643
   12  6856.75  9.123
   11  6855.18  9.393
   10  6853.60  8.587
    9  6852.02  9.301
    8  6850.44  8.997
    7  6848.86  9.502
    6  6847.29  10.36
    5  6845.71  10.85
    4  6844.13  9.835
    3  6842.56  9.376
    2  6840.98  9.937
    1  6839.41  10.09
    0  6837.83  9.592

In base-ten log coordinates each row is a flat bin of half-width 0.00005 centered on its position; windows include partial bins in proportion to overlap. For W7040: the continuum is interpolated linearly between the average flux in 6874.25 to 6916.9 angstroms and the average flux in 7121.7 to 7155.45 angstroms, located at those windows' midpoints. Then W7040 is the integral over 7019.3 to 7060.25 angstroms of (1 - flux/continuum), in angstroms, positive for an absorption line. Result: -0.6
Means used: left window 9.04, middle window 9.1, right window 8.91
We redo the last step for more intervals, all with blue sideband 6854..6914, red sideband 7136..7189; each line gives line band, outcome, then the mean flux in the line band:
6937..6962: -1.4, 9.5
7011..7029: -1.2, 9.54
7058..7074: 0.6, 8.53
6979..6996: -0.9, 9.44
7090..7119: -0.3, 8.93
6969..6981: -0.5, 9.37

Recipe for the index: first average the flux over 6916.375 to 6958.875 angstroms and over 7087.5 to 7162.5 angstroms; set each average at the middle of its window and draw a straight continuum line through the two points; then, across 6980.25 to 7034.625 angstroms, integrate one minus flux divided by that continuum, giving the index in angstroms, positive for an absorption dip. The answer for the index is -2.4 angstroms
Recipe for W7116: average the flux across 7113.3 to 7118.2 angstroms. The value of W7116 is 9.89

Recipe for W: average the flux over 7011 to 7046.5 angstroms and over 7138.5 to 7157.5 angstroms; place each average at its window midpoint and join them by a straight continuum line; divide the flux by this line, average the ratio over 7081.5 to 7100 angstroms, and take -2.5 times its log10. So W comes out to 0.04 mag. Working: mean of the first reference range 9.56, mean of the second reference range 9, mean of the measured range 8.9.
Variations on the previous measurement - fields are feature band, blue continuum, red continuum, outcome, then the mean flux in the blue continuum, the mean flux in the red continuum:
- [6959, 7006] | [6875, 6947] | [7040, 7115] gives -0.06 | 9.05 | 8.85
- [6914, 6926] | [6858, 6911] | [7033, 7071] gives 0.04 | 9.09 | 8.89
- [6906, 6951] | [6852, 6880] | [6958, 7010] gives 0.03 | 8.97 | 9.44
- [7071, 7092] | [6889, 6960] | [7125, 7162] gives -0.04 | 9.17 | 8.71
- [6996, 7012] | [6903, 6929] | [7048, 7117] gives -0.04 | 9.02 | 8.85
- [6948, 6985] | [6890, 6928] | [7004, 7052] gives -0.04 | 9.02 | 9.34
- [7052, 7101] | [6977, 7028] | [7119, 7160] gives 0.02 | 9.38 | 8.79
